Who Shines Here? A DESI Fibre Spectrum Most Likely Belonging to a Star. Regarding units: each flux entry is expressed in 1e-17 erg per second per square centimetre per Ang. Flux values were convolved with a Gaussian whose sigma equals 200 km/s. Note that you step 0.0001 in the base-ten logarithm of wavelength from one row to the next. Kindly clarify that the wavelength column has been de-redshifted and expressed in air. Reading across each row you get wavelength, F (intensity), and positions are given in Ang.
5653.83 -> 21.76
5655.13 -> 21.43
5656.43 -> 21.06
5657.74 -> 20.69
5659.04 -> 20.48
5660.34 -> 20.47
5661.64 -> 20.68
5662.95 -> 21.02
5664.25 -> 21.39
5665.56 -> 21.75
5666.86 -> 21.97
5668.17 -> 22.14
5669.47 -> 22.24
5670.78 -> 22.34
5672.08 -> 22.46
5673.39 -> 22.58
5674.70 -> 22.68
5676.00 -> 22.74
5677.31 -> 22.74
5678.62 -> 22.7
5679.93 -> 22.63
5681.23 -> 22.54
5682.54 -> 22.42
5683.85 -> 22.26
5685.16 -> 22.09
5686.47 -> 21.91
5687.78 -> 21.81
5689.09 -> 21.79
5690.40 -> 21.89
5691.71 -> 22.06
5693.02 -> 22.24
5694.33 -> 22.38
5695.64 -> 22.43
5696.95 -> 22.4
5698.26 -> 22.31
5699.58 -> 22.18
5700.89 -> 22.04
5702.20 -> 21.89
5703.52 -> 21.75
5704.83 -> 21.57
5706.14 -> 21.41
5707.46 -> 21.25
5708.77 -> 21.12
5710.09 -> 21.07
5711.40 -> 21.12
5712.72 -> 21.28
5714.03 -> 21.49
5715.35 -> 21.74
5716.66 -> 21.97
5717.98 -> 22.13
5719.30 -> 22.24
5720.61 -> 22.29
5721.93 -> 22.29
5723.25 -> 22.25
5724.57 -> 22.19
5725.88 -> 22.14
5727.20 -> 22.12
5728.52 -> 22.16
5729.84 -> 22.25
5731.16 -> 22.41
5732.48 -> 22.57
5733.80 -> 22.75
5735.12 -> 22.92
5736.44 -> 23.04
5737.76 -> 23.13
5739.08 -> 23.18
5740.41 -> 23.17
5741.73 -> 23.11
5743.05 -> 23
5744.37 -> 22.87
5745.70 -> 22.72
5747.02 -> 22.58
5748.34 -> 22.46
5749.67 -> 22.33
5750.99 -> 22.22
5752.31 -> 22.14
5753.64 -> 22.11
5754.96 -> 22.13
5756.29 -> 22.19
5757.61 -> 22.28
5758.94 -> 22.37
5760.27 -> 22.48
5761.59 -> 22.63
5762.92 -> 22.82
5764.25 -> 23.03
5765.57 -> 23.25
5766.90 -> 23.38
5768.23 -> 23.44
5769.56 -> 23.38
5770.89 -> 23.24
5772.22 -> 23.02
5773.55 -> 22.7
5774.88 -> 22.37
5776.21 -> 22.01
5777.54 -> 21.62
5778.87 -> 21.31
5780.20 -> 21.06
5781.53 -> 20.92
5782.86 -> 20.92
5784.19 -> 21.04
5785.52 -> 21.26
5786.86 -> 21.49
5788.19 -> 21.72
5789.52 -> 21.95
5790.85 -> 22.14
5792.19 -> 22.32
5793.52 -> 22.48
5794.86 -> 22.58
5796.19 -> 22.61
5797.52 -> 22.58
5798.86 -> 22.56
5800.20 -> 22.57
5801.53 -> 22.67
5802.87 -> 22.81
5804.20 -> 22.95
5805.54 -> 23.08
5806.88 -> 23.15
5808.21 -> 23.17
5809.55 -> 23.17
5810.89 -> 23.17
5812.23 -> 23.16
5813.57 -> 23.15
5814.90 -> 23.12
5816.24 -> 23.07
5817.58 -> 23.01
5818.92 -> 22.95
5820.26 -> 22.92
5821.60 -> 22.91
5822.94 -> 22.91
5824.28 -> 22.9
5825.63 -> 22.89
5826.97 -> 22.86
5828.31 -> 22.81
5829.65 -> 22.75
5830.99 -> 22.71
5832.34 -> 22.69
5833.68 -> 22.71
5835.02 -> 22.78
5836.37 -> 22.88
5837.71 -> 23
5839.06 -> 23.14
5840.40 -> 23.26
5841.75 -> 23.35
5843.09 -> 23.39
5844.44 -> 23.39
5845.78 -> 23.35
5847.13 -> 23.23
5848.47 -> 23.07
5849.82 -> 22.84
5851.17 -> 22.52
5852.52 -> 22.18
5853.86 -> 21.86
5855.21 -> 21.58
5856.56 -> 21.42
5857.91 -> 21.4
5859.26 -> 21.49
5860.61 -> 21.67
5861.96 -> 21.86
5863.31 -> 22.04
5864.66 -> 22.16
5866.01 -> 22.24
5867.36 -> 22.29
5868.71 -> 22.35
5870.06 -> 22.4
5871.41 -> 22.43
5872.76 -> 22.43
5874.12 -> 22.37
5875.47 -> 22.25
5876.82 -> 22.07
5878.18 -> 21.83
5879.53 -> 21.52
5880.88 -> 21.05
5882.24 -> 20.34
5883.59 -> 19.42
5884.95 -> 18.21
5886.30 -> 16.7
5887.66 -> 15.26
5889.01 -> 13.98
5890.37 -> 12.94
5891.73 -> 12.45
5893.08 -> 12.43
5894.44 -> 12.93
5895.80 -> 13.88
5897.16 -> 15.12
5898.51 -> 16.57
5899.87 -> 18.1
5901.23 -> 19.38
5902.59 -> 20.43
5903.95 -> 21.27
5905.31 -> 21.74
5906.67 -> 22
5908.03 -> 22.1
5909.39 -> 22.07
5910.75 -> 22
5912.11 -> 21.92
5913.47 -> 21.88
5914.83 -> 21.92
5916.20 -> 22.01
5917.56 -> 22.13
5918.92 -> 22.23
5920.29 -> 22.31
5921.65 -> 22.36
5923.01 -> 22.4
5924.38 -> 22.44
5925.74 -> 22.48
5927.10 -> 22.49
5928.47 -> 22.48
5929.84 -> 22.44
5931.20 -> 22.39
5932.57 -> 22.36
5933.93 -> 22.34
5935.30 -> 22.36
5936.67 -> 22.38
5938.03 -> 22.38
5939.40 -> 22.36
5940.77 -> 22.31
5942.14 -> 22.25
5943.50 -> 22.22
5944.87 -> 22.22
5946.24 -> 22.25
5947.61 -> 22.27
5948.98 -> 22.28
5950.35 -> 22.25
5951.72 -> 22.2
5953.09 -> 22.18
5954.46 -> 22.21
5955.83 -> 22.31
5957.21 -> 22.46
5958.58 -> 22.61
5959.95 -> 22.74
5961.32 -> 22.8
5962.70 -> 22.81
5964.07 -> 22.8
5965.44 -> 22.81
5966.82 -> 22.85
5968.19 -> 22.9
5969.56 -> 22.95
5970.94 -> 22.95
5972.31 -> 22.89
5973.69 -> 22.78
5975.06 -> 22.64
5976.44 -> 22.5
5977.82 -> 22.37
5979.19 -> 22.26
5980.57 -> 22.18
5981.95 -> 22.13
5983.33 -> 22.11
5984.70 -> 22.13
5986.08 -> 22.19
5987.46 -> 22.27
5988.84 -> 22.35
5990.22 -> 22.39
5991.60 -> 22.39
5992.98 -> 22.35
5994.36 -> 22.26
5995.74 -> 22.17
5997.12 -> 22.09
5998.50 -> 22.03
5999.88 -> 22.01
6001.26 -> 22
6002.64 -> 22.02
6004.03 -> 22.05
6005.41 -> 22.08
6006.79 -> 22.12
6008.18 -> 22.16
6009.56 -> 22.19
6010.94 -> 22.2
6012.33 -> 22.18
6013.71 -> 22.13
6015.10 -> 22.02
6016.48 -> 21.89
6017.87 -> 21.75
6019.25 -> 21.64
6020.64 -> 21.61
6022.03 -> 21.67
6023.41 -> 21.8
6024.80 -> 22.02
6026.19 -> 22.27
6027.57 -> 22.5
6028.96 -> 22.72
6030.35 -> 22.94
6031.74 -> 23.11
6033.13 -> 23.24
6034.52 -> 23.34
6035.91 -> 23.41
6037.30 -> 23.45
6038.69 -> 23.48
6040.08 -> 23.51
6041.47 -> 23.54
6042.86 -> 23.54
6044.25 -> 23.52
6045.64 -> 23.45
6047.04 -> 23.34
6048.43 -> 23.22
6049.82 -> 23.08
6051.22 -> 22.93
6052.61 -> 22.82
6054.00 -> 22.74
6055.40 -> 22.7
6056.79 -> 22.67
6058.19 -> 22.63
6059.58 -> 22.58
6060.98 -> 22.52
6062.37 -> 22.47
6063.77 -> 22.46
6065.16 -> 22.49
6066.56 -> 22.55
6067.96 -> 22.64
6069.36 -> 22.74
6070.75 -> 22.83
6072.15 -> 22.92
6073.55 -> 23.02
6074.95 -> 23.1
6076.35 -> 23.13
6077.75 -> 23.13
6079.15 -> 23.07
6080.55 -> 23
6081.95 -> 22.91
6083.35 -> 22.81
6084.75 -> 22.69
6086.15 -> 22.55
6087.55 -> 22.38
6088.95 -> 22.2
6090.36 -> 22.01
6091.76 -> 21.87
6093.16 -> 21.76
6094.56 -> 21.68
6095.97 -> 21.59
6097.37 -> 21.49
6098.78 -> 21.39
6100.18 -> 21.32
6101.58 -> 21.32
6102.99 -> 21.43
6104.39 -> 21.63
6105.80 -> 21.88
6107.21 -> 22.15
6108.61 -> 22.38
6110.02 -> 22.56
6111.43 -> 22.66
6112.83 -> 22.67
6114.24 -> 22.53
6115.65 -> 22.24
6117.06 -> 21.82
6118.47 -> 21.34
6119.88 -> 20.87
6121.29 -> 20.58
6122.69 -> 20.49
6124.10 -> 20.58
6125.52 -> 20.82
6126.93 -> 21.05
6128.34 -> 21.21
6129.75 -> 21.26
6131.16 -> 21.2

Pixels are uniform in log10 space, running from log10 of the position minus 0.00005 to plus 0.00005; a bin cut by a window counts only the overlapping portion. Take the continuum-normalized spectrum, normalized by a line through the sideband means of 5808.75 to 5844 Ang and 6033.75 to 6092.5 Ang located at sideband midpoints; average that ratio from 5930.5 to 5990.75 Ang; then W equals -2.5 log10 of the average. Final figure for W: 0.02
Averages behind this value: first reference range 23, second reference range 22.9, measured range 22.4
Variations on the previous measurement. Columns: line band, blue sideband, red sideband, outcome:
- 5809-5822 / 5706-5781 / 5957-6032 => -0.035 mag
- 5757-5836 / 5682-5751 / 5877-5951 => -0.055 mag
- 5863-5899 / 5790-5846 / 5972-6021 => 0.199 mag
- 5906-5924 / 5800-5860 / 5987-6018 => 0.018 mag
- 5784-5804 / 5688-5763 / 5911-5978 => 0.003 mag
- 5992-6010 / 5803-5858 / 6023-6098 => 0.032 mag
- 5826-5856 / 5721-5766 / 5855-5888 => -0.064 mag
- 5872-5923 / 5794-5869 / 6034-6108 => 0.164 mag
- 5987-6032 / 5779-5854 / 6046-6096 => 0.024 mag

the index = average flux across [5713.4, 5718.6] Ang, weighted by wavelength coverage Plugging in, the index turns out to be 21.8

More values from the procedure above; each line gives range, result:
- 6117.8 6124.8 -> 20.8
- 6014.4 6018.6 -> 21.9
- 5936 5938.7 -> 22.4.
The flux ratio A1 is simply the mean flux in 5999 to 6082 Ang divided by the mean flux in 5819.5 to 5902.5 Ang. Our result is 1.09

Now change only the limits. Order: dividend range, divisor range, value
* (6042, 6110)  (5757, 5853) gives 0.99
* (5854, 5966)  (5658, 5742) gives 0.95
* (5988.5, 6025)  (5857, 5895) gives 1.12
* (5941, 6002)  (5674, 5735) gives 1.01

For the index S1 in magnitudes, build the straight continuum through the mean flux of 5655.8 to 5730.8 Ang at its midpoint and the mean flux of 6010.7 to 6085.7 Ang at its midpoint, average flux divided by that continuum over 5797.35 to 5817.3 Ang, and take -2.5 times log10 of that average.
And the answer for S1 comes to -0.04 mag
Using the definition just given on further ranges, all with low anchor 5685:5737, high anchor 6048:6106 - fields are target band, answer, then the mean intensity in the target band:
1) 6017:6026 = 0.030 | 21.8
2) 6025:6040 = -0.031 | 23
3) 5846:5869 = 0.002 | 22.1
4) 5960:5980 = -0.020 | 22.7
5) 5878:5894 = 0.293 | 17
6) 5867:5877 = -0.007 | 22.3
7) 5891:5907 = 0.287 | 17.1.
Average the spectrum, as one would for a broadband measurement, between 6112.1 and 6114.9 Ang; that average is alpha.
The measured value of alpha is 22.6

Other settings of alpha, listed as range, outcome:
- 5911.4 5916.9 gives 21.9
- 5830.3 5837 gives 22.7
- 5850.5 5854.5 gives 22.2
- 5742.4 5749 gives 22.7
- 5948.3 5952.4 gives 22.2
